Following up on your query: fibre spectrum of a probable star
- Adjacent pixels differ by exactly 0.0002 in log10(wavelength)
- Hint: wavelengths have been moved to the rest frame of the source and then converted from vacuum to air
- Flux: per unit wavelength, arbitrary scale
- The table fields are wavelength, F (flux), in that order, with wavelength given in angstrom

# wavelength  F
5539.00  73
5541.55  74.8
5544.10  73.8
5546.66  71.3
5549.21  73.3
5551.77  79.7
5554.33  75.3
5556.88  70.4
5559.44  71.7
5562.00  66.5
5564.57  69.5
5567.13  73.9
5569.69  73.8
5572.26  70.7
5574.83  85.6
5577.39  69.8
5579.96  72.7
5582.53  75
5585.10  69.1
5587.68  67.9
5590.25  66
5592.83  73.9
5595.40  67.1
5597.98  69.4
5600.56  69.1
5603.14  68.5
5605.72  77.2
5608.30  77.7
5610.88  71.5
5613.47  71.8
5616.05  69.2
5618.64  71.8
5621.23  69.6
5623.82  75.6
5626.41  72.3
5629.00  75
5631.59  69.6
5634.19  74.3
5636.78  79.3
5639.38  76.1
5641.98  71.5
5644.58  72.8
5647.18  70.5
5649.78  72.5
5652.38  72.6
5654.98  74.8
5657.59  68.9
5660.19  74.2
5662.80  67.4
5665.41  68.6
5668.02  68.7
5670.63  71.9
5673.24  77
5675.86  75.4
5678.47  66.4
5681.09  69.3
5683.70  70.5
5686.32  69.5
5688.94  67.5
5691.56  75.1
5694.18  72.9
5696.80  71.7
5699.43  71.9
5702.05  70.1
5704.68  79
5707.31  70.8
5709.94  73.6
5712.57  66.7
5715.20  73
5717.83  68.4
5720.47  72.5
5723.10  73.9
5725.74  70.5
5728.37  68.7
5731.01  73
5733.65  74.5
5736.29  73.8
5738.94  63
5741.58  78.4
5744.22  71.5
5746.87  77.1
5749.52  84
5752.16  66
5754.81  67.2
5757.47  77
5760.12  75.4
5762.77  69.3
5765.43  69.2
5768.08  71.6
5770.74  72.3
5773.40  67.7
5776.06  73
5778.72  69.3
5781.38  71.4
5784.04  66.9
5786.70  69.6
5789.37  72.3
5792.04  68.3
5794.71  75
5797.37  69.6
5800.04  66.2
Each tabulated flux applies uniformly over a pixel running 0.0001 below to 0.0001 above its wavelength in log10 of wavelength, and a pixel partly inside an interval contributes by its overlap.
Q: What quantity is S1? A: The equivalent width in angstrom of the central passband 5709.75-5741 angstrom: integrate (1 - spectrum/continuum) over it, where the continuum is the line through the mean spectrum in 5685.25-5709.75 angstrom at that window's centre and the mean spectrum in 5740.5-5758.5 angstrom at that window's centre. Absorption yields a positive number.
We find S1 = 0.97 angstrom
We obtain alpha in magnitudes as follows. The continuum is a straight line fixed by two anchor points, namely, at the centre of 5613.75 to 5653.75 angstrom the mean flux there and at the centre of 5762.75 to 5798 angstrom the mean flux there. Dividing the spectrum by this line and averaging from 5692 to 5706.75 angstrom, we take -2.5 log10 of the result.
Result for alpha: -0.02 mag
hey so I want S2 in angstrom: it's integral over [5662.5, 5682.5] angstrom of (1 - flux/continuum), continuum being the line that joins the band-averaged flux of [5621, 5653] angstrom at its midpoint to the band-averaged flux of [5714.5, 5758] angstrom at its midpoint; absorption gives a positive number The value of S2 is 0.62 angstrom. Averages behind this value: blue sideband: 73.3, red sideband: 72.4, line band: 70.8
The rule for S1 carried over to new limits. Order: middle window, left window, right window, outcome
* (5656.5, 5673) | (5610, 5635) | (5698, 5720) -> 0.3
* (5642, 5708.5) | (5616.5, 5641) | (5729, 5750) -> 1.9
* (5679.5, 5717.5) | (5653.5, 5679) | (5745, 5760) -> 0.6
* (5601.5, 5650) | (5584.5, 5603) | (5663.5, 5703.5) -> -2.3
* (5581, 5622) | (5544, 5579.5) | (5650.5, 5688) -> 0.8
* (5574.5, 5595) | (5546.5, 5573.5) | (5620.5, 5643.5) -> 0.3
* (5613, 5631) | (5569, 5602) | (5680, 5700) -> -0.2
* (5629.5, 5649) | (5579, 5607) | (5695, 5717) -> -0.6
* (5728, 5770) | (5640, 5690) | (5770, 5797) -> -1.1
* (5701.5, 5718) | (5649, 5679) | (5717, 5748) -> 0.0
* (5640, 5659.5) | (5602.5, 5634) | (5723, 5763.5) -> 0.1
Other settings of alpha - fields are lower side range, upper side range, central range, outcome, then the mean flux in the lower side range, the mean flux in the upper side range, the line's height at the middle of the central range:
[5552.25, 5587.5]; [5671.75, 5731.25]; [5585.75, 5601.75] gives 0.055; 72.6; 71.6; 72.4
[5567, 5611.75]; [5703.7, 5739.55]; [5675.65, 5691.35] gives 0.031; 72.1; 71.6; 71.8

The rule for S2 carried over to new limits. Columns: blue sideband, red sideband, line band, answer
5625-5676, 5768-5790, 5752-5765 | -0.11 angstrom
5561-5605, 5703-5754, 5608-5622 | -0.03 angstrom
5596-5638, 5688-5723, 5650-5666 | 0.21 angstrom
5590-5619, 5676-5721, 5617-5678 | -1.10 angstrom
